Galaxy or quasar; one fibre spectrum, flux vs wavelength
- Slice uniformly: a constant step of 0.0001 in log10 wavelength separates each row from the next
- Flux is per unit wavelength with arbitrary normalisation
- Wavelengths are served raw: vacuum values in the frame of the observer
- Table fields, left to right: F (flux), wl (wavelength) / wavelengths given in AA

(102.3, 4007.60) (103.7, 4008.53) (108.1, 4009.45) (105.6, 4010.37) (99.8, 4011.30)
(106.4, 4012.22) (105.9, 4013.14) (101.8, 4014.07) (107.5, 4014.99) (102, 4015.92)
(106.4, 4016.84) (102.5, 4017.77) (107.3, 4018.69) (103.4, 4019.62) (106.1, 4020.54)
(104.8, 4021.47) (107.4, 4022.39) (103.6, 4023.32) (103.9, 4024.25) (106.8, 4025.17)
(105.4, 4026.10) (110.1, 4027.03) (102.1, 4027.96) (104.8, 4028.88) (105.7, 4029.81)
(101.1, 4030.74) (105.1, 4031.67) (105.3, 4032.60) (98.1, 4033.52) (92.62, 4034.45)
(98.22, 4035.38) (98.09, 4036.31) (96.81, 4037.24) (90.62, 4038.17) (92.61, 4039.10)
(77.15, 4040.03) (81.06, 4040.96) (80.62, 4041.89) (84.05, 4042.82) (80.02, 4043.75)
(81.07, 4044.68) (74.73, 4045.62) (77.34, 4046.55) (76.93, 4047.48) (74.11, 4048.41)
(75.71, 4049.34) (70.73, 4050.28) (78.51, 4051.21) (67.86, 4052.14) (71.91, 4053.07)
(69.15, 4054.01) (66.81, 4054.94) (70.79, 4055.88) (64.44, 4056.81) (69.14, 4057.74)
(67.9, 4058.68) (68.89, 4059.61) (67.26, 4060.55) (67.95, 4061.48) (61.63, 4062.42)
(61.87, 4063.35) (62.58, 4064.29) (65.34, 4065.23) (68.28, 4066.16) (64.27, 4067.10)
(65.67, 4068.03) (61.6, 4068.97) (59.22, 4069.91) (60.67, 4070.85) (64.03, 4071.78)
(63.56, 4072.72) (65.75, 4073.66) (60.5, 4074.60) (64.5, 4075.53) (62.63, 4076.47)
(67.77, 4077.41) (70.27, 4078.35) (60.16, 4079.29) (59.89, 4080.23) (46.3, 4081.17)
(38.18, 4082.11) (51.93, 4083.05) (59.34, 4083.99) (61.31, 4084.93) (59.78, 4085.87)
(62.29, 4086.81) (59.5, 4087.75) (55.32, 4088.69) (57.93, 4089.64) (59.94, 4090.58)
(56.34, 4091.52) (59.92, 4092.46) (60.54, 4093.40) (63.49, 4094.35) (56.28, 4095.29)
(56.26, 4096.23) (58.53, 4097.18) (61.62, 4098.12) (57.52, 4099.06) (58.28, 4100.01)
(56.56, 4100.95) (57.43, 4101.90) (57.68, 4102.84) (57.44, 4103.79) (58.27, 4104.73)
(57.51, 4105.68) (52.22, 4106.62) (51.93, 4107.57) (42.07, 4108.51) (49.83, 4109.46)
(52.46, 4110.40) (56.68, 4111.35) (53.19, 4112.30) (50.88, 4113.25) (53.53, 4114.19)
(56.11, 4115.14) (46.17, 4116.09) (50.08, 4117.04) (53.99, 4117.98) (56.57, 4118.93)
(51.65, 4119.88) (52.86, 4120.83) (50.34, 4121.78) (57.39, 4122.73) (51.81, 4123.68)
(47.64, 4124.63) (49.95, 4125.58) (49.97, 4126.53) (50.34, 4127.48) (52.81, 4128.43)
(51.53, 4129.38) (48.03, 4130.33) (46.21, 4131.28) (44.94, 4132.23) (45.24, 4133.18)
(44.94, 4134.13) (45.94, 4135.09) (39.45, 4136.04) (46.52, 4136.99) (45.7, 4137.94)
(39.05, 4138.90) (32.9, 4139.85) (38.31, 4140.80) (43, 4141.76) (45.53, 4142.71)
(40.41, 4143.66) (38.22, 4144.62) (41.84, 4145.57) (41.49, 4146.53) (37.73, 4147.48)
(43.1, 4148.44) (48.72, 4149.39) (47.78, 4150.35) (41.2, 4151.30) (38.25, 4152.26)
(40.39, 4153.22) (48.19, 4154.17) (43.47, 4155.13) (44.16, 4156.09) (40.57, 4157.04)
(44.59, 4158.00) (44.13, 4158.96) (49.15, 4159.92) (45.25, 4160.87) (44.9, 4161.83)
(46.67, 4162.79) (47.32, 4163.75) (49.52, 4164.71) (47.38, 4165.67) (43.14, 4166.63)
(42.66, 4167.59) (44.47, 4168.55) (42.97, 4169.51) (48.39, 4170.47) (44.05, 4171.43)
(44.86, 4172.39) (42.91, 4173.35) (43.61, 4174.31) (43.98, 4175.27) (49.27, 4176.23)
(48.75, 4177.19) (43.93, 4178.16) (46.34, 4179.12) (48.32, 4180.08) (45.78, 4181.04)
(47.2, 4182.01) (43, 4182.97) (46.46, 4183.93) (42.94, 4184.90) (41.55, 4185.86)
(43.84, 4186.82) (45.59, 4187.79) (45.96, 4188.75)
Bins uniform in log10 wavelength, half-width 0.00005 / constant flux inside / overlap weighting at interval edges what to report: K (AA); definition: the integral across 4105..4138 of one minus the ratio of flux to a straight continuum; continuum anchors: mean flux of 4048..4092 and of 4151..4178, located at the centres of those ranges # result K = 1.9 AA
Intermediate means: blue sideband 63.6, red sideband 44.8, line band 50.3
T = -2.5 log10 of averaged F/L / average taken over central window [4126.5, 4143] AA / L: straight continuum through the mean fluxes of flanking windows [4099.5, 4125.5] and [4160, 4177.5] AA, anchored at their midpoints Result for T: 0.12 mag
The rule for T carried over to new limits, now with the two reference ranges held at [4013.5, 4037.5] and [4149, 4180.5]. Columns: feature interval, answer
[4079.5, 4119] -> 0.29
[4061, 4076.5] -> 0.32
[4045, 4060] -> 0.27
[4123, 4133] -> 0.22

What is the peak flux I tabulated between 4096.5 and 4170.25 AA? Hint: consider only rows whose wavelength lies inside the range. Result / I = 61.62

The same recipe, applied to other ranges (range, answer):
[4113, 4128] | 57.39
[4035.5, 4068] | 98.09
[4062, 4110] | 70.27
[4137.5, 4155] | 48.72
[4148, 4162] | 49.15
